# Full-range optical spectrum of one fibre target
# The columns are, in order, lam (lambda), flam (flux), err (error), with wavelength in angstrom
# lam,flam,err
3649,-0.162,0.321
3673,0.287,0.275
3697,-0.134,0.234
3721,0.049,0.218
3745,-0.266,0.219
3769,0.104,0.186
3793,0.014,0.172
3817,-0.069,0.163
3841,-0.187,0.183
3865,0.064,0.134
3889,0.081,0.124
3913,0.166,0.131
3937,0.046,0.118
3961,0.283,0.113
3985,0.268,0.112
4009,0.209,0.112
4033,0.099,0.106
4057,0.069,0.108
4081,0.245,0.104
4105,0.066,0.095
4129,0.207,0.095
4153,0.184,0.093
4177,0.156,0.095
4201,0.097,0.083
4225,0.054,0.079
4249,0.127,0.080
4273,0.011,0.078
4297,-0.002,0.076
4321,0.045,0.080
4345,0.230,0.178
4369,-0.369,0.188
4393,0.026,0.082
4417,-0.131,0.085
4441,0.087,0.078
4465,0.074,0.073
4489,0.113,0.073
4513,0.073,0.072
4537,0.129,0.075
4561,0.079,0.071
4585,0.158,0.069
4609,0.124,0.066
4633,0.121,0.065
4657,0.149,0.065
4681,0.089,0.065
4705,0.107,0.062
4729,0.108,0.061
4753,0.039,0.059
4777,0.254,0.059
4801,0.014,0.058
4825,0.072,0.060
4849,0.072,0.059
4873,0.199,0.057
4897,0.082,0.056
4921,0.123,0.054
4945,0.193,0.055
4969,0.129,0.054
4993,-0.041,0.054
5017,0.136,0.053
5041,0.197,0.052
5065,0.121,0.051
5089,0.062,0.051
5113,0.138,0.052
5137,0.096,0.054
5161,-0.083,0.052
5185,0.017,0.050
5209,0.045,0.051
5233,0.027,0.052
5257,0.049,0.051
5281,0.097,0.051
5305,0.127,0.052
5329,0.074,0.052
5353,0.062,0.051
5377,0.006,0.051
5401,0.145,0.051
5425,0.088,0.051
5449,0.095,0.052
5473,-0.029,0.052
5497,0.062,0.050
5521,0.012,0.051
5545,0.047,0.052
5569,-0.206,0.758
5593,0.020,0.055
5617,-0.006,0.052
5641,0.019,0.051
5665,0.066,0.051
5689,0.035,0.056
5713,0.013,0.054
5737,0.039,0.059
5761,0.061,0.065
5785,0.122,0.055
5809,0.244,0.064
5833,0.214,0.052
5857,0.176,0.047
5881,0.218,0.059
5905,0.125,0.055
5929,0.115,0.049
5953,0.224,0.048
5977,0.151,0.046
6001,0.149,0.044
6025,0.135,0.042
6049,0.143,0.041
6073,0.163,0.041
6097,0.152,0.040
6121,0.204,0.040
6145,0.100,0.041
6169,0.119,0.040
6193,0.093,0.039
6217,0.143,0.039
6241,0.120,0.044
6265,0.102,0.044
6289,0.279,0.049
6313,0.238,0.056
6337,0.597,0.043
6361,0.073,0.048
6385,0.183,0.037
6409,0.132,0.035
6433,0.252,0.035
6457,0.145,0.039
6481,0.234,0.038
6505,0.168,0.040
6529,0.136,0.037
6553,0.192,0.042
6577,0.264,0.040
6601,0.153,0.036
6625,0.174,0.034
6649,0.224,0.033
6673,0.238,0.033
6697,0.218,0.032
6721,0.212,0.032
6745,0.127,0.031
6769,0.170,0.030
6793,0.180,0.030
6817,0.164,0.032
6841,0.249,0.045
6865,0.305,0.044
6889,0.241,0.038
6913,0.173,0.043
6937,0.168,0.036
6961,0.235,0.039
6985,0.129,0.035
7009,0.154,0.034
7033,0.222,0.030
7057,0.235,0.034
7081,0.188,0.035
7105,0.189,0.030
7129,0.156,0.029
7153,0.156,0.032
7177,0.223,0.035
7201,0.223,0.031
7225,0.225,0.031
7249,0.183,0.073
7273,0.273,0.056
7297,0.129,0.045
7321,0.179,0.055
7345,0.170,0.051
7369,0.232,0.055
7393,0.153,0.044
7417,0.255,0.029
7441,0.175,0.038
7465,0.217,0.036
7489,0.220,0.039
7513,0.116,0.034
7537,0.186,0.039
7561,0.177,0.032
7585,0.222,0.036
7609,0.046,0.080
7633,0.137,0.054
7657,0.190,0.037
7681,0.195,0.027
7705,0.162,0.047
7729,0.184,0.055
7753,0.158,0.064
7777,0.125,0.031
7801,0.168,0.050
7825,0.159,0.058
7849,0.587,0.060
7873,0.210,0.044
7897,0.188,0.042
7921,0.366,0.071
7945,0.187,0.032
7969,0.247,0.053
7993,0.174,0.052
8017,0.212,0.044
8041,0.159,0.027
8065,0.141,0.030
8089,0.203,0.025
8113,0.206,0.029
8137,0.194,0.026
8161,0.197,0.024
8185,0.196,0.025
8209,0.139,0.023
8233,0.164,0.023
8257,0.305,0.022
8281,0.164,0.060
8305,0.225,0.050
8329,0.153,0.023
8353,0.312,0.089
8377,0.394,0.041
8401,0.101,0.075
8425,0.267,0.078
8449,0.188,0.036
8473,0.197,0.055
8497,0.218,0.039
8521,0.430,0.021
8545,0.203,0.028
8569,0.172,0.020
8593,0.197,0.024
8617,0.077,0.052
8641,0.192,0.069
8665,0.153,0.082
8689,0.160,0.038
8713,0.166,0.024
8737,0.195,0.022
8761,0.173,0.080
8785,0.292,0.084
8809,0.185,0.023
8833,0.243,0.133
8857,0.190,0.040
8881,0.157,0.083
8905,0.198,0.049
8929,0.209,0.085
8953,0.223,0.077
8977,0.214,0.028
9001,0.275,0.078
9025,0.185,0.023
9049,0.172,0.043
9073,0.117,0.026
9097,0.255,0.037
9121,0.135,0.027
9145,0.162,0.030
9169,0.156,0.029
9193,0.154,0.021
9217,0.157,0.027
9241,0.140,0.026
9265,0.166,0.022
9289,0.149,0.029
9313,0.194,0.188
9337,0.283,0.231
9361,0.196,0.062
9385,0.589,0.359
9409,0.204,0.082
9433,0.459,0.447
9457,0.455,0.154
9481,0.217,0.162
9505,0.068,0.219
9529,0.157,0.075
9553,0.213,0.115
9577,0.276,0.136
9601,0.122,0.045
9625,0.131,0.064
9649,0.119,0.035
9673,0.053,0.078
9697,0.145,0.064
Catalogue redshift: 0.699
